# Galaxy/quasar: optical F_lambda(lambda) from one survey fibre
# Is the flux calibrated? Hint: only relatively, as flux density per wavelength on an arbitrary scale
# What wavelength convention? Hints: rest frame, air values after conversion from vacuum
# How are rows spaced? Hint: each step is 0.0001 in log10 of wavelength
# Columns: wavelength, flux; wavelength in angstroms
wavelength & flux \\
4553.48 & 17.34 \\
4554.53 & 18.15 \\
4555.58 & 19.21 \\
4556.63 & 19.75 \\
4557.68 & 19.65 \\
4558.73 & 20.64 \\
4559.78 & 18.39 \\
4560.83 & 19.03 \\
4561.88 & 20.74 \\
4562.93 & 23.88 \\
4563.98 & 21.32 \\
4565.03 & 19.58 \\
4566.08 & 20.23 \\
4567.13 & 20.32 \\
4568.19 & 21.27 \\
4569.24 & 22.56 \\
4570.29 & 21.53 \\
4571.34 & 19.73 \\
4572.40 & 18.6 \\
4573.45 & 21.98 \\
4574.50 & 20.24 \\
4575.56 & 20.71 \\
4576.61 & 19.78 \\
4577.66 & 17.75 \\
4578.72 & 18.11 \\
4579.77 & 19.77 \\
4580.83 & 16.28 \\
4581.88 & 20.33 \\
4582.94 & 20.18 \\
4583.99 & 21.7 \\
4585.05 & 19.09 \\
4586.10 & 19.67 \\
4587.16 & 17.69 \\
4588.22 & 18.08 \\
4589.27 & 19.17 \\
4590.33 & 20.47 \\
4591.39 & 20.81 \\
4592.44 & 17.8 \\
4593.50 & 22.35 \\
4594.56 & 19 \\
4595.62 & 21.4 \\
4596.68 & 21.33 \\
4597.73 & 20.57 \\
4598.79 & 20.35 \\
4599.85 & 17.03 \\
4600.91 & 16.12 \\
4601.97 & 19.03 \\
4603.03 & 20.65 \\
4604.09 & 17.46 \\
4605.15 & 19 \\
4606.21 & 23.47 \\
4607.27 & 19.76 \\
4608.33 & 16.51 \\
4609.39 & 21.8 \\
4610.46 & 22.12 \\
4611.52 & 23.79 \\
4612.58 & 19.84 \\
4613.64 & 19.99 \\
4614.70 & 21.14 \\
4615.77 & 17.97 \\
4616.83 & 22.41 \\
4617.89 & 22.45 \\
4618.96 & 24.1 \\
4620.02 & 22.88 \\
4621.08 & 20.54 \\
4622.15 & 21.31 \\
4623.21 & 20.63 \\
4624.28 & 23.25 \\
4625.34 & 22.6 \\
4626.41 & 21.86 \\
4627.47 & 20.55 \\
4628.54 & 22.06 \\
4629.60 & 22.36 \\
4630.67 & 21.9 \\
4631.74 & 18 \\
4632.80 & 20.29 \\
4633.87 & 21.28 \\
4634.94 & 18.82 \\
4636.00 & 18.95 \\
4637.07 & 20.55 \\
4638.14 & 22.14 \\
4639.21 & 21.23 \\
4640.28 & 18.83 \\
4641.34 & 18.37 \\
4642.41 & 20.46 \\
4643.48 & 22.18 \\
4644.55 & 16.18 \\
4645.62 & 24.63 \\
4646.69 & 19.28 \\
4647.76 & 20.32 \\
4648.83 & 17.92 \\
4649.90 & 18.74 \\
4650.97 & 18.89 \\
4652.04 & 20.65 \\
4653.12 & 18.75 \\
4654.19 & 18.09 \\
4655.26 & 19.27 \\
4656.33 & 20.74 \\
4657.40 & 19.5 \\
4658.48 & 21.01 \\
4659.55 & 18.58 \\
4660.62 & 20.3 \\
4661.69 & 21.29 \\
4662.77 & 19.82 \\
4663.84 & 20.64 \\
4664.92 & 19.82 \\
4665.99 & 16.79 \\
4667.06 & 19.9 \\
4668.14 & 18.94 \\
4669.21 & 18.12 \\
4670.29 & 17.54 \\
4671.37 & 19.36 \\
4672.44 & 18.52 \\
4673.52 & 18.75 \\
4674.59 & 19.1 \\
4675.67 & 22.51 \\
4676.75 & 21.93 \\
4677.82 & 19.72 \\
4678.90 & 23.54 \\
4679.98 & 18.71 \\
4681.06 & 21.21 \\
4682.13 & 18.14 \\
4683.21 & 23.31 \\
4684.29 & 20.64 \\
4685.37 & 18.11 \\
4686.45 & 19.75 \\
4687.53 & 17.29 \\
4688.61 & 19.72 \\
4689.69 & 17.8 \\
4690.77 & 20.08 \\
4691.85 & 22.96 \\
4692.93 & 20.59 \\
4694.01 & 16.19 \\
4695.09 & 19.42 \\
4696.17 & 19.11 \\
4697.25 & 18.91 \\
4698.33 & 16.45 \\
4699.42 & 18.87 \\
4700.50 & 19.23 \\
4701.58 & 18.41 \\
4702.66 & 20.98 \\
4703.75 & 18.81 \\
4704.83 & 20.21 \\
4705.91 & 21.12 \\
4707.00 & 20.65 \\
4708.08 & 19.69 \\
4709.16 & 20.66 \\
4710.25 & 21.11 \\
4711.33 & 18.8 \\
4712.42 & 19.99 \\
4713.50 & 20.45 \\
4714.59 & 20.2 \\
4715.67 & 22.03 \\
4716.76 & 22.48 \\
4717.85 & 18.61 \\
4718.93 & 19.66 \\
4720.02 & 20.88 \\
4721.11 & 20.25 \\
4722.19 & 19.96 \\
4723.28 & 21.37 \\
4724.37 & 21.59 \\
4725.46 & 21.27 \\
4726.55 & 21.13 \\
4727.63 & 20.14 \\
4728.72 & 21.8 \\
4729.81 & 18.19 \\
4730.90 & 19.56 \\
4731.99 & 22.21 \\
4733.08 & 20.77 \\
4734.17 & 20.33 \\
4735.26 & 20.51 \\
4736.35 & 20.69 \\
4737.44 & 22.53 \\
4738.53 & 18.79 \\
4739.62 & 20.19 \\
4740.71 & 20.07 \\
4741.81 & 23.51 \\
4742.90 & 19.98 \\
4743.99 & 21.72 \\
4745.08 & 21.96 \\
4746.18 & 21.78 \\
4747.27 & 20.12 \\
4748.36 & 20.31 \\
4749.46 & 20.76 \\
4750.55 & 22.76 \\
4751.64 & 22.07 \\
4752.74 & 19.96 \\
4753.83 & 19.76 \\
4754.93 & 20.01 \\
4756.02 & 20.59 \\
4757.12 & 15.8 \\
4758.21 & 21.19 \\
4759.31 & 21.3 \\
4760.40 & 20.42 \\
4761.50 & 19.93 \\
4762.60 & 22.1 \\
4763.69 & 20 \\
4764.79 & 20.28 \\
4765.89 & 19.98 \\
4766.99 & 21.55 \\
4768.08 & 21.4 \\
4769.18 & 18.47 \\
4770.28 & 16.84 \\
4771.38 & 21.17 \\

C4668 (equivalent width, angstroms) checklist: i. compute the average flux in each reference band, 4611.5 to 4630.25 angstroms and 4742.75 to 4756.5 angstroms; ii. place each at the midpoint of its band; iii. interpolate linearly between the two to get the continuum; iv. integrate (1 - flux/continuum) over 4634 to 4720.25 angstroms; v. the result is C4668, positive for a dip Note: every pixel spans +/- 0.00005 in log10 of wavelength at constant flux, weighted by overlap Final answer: 6.2 angstroms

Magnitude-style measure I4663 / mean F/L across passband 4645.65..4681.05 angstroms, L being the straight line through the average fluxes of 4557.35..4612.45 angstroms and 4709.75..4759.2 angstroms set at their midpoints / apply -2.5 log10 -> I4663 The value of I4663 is 0.03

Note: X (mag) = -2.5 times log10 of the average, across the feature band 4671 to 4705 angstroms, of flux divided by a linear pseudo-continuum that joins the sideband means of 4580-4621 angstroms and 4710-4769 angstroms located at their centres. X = 0.04 mag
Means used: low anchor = 20.1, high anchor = 20.6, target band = 19.6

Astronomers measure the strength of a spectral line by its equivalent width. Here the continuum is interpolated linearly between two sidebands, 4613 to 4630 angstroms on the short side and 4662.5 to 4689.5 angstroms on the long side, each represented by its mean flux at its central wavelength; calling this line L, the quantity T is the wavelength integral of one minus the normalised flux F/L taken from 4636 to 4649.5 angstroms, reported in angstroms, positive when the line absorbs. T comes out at 0.5 angstroms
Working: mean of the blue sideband 21.6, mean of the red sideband 19.6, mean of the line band 20.1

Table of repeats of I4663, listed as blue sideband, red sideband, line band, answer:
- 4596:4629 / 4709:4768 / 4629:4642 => 0.02 mag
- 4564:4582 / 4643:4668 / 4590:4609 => 0.01 mag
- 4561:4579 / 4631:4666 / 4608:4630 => -0.07 mag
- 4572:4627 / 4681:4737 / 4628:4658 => 0.01 mag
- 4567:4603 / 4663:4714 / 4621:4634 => -0.09 mag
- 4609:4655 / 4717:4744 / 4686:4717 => 0.05 mag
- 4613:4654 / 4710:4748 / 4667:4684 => 0.04 mag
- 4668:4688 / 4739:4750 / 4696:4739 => 0.02 mag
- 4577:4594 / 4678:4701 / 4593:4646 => -0.07 mag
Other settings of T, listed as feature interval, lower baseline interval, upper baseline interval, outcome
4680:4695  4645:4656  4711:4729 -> 0.4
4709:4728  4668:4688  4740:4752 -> 0.1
